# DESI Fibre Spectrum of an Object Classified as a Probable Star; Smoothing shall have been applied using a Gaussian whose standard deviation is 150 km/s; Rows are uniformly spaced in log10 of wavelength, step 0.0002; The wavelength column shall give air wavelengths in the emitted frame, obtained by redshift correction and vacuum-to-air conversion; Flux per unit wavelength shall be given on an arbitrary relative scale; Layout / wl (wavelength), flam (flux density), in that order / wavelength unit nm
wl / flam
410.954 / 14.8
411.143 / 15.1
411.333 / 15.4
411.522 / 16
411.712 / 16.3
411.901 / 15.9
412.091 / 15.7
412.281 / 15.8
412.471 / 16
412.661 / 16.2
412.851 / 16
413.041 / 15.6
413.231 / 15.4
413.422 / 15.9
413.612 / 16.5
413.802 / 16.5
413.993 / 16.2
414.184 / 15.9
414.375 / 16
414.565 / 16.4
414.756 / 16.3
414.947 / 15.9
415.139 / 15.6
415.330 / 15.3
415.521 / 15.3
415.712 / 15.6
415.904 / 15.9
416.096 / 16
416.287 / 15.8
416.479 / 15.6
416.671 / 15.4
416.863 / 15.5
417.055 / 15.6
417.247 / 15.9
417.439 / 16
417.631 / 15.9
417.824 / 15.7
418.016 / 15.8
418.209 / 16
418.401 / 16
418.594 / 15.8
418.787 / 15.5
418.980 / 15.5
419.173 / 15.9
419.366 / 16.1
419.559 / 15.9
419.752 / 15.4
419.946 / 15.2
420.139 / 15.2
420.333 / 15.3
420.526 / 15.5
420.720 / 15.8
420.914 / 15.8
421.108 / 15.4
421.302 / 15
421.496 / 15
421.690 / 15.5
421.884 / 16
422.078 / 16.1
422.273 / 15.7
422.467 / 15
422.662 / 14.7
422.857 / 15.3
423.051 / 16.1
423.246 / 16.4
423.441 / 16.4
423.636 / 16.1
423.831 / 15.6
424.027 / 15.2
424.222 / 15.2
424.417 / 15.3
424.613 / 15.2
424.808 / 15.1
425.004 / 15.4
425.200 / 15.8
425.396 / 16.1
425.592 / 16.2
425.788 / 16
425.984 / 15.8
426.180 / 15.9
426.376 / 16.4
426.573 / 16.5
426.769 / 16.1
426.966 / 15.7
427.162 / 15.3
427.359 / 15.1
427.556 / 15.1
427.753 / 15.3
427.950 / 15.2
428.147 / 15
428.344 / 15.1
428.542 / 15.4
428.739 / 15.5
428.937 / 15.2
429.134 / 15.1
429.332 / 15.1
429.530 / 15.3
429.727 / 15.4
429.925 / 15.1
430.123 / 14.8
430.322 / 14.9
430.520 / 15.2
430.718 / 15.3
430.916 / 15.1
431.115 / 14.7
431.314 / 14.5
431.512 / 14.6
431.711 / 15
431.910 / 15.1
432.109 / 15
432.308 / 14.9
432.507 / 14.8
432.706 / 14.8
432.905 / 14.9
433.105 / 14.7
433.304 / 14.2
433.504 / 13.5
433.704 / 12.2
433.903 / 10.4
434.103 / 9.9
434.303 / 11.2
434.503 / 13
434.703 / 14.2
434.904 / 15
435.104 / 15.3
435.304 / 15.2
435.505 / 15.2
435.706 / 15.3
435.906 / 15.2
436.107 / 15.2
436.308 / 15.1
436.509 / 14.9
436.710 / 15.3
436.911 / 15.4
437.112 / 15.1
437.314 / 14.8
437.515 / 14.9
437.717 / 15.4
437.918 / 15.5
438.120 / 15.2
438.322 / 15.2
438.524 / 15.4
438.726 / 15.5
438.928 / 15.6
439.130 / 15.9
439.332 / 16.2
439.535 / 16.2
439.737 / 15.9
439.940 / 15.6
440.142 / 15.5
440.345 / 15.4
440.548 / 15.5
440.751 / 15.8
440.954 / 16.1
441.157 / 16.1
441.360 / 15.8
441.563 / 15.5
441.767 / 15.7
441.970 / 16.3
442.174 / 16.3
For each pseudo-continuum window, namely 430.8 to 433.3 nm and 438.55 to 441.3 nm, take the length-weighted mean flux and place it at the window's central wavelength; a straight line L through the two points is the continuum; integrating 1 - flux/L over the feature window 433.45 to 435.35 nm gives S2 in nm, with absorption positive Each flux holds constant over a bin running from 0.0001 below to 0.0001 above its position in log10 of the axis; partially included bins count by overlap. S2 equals 0.28 nm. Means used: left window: 14.8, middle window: 12.9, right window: 15.8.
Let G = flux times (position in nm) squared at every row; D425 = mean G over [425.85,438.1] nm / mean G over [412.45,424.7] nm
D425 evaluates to 1.00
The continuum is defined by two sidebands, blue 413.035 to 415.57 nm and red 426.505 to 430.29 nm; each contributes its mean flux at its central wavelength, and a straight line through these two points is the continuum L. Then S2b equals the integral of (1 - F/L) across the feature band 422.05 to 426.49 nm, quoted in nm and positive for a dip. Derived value -0.06 nm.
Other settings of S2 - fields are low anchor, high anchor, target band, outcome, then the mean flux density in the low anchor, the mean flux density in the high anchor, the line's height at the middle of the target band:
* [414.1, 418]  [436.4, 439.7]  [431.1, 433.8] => 0.18 nm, 15.8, 15.4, 15.5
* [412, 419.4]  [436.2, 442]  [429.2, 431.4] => 0.09 nm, 15.8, 15.5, 15.7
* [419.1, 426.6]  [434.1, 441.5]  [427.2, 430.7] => 0.06 nm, 15.6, 15.2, 15.4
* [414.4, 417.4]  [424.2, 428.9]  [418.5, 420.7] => 0.02 nm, 15.8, 15.6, 15.7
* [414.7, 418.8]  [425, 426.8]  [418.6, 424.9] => 0.14 nm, 15.7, 16.1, 15.9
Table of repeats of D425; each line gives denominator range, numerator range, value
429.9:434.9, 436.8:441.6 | 1.14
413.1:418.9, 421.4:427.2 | 1.03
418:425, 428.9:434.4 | 0.96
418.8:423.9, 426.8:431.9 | 1.01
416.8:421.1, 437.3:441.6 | 1.09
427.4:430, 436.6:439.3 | 1.05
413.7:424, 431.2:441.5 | 1.03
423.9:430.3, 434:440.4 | 1.01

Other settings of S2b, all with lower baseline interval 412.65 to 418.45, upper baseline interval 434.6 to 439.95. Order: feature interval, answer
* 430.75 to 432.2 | 0.05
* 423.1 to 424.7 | 0.00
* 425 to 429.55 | 0.00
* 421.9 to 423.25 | 0.01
